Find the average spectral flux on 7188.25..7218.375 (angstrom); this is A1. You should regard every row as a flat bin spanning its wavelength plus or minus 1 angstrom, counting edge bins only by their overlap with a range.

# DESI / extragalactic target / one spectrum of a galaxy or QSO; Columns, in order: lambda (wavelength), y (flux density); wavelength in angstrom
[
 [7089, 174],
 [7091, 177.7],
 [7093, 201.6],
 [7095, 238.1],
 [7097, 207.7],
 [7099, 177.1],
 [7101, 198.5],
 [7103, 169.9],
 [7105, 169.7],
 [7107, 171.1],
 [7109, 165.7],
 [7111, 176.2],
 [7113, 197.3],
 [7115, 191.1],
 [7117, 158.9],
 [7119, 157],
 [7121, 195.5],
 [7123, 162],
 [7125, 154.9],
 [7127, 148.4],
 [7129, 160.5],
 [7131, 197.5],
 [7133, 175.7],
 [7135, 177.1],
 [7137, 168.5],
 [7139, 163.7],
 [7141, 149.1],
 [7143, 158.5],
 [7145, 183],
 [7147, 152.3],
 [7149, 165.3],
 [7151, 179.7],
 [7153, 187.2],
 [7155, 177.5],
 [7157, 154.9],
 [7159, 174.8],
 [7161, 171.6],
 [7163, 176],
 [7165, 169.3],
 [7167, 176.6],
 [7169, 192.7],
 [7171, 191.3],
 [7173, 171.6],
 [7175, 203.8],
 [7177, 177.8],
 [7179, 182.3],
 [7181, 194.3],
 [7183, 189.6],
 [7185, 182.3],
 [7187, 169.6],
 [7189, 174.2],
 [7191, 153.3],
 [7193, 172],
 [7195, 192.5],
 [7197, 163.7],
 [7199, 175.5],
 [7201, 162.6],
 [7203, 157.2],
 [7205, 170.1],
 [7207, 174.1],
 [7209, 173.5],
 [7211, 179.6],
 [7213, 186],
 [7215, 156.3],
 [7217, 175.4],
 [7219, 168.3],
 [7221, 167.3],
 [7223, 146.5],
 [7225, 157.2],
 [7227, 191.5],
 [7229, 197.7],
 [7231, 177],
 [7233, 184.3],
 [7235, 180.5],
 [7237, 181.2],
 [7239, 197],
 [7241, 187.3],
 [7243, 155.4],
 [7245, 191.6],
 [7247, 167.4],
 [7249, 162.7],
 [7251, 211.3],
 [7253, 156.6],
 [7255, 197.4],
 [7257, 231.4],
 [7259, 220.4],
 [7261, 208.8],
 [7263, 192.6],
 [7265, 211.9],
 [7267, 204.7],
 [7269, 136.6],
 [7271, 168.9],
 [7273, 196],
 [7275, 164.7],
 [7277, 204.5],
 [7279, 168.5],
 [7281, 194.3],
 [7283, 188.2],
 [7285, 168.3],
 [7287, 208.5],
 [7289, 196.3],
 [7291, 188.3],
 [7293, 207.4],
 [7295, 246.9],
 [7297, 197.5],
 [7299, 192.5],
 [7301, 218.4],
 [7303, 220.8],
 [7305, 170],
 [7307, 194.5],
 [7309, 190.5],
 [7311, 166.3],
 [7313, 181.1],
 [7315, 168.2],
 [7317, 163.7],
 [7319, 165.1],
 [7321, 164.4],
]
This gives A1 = 171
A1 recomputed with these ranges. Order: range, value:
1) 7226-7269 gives 190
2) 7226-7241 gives 187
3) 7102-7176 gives 173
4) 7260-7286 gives 185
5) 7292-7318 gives 194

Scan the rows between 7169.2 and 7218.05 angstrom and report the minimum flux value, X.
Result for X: 153.3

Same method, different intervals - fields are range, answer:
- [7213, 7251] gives 146.5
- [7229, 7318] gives 136.6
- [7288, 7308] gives 170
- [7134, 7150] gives 149.1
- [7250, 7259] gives 156.6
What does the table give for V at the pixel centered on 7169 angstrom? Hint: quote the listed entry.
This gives 192.7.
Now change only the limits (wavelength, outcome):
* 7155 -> 177.5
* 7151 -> 179.7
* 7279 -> 168.5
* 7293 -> 207.4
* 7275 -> 164.7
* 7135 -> 177.1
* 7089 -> 174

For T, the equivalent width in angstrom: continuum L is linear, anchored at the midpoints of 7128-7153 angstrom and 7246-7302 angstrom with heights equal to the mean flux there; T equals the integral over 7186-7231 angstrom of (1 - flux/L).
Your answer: 2.6 angstrom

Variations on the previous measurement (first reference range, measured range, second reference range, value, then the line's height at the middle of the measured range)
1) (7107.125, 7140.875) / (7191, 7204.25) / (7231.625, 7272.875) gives 0.8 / 181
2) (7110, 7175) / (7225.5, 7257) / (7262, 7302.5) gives 0.6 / 187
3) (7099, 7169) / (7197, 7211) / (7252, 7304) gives 1.1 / 184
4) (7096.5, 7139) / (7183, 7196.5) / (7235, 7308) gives 0.6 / 183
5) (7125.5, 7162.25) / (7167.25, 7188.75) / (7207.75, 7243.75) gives -1.6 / 172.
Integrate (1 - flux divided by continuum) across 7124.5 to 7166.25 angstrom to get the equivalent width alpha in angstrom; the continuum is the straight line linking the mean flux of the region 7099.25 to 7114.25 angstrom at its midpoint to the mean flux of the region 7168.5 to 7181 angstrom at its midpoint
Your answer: 3.2 angstrom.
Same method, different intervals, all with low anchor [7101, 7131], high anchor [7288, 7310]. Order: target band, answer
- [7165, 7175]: -0.17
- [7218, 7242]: 1.60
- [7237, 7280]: 1.78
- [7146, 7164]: 0.73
